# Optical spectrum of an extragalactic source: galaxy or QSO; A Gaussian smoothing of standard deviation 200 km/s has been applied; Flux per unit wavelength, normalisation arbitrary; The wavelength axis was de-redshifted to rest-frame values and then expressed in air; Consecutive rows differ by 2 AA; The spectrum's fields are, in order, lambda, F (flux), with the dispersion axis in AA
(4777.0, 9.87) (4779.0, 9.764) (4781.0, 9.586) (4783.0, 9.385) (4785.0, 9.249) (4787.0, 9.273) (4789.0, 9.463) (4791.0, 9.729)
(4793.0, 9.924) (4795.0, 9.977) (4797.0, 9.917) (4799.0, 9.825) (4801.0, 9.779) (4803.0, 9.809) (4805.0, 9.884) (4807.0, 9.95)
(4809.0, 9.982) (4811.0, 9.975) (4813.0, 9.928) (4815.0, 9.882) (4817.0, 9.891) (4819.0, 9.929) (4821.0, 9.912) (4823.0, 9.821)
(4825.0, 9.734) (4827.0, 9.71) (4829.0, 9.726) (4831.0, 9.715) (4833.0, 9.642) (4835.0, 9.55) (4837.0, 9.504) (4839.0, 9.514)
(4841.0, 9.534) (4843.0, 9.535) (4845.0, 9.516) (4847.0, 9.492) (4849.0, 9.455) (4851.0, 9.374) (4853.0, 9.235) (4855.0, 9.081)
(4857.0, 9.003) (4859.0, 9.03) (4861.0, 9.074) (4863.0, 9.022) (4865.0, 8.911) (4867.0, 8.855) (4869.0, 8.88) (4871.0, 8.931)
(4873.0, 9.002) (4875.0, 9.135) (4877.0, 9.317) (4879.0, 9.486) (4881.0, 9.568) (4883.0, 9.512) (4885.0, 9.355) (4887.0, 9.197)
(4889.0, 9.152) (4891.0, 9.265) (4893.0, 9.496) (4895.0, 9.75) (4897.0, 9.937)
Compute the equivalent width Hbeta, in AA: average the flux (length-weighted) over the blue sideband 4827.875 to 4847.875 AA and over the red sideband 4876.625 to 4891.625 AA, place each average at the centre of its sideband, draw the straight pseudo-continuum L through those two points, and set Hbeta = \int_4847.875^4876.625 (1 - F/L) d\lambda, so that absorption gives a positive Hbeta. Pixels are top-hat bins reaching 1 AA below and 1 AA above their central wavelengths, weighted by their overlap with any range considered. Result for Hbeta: 1.2 AA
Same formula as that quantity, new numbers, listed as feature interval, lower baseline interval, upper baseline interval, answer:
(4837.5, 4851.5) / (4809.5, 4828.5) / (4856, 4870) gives -0.22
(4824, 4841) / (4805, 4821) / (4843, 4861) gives -0.05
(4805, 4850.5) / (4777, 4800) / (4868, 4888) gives -1.20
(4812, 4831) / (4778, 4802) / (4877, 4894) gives -0.53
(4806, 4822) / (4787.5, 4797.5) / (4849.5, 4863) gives -0.63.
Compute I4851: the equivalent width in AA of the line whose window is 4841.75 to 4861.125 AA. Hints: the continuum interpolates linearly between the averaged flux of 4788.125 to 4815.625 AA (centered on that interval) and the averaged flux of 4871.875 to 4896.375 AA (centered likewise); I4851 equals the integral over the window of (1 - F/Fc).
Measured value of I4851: 0.54 AA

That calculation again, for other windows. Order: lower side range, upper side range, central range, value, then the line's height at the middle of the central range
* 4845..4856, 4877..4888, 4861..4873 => 0.6 AA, 9.38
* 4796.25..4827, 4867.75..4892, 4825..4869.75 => 0.9 AA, 9.54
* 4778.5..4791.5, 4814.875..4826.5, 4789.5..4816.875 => -0.6 AA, 9.67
